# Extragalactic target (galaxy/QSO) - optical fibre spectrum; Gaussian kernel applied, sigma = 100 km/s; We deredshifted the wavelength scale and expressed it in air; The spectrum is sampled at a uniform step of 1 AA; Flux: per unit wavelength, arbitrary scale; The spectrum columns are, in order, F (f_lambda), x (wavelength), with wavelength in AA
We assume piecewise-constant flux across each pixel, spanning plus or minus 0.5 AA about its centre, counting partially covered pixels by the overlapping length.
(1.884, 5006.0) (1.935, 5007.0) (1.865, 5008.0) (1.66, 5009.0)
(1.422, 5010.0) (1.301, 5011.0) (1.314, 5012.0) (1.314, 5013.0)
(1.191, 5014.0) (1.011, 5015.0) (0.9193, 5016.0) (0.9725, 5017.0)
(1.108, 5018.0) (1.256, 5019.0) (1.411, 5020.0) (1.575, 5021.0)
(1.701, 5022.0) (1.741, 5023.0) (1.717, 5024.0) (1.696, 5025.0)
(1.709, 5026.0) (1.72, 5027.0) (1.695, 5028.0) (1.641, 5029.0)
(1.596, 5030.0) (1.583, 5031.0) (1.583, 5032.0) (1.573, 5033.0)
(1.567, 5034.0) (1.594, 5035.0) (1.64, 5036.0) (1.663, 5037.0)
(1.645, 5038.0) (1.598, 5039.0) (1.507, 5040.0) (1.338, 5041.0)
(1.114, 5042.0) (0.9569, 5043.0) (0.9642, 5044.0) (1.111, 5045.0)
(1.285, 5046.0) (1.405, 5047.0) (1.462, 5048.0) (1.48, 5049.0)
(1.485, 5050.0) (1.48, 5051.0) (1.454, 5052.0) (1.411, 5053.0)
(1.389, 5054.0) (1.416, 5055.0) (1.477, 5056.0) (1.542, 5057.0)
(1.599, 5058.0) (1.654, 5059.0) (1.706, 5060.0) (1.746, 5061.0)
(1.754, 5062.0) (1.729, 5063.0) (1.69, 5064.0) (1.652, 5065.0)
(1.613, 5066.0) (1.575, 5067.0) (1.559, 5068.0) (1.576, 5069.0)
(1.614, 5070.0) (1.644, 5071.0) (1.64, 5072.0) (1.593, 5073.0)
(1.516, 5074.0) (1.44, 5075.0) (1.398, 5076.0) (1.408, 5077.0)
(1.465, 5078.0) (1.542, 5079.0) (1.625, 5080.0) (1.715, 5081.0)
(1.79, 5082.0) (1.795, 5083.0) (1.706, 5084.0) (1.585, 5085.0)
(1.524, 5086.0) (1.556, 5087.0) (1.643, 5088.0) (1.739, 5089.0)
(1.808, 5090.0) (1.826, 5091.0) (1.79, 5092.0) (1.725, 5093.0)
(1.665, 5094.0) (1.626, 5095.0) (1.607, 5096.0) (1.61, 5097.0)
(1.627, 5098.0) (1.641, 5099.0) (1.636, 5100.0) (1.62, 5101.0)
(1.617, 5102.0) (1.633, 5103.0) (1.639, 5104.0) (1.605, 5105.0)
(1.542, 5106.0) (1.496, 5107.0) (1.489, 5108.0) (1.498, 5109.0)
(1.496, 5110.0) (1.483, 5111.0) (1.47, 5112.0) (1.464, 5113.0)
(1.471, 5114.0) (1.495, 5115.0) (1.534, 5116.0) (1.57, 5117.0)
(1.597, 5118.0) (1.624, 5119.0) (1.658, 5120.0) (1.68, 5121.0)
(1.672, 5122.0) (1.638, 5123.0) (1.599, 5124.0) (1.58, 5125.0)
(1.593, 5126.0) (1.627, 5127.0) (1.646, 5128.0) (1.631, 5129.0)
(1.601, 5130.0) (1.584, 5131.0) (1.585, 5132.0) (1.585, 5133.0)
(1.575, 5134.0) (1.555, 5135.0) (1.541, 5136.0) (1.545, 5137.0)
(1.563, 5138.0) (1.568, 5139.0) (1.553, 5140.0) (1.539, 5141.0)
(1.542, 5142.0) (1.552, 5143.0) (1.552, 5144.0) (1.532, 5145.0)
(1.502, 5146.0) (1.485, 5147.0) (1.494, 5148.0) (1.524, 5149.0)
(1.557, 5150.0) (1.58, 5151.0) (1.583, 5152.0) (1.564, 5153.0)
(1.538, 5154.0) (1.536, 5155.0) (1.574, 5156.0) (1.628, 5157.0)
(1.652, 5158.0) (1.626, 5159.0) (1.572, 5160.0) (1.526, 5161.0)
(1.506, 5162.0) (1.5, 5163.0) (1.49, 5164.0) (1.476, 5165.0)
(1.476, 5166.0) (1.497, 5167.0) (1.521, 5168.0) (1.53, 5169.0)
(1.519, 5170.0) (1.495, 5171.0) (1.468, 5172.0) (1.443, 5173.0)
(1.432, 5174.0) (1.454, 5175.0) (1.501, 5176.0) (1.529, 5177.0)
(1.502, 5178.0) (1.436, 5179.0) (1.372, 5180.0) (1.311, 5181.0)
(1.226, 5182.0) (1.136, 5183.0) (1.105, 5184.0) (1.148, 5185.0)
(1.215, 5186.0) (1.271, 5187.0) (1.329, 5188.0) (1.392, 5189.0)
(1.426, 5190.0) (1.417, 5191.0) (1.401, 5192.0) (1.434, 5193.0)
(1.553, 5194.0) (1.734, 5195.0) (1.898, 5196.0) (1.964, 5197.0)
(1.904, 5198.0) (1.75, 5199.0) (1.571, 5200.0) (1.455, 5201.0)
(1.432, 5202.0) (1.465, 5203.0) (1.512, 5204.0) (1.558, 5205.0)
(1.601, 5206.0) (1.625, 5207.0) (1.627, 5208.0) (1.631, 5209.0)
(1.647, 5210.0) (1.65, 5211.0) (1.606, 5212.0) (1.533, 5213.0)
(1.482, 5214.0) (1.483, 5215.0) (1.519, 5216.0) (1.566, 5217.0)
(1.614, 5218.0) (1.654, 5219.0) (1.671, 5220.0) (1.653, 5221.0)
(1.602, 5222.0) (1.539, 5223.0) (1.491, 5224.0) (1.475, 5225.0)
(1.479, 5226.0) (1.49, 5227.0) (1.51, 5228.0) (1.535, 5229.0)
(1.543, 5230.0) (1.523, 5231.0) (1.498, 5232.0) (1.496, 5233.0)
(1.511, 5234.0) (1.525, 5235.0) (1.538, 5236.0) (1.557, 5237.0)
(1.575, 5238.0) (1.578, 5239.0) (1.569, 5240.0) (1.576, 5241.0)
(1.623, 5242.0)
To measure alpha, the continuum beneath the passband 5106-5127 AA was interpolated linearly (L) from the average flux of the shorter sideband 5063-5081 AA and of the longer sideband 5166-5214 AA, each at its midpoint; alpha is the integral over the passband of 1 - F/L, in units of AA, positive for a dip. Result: -0.2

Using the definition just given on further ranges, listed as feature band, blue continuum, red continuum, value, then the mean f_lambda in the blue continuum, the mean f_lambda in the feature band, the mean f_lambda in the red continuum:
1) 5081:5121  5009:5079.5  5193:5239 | -2.60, 1.48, 1.61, 1.58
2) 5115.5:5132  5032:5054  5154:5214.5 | -1.64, 1.42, 1.61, 1.5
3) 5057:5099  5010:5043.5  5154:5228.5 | -4.66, 1.45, 1.63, 1.51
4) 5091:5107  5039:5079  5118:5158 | -1.13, 1.49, 1.64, 1.58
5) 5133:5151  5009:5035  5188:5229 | -0.12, 1.46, 1.54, 1.57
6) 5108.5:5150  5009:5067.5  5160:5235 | -1.87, 1.47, 1.56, 1.51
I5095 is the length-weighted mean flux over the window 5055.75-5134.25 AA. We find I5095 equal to 1.61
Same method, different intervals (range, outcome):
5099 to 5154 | 1.57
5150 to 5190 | 1.45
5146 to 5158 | 1.55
